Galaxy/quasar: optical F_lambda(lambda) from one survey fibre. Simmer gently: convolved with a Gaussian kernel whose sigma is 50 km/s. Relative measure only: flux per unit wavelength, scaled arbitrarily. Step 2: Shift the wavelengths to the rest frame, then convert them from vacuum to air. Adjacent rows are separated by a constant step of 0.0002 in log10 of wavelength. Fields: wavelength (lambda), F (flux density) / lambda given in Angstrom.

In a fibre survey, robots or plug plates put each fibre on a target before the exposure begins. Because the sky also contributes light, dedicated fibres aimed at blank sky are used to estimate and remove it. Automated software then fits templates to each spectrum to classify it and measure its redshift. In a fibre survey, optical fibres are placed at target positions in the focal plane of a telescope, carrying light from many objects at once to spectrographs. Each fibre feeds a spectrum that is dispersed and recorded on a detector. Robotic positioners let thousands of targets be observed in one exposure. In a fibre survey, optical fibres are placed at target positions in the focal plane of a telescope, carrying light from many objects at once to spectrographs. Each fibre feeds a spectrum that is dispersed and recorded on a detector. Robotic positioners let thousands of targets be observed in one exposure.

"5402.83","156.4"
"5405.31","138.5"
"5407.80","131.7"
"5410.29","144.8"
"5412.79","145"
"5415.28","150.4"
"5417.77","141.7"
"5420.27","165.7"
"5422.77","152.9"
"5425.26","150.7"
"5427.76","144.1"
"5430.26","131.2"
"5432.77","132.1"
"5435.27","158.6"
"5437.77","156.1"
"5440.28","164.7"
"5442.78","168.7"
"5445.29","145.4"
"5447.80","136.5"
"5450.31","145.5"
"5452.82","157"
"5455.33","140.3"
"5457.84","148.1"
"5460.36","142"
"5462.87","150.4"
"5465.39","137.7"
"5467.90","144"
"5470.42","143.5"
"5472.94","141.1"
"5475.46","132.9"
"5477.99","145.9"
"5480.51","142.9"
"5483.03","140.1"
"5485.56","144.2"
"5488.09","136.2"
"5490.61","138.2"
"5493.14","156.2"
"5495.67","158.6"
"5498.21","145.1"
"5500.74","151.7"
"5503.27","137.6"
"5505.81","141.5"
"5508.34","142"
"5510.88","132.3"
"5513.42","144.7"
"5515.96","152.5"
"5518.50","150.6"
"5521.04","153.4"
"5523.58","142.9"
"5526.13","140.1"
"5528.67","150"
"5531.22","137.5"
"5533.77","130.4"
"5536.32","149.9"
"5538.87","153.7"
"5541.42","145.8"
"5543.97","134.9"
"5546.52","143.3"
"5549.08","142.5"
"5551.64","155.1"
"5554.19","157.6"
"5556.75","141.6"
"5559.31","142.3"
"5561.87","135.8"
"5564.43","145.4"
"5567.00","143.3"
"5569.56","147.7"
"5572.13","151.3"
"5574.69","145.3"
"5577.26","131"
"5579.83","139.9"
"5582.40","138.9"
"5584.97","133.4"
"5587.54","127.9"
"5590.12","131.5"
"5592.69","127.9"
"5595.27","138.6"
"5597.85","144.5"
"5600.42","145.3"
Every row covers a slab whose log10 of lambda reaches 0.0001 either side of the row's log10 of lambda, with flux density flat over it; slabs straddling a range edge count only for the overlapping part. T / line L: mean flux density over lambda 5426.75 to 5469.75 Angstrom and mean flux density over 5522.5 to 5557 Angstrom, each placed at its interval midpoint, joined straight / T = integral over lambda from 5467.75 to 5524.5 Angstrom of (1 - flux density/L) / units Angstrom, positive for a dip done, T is 0.6 Angstrom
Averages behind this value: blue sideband 147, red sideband 145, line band 144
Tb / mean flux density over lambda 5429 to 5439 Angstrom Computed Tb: 144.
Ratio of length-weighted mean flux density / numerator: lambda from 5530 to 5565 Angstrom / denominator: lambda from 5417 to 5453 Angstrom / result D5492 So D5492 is 0.96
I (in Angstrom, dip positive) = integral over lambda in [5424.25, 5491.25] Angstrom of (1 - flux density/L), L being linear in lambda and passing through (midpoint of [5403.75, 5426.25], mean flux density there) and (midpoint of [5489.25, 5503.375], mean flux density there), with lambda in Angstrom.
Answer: 1.2 Angstrom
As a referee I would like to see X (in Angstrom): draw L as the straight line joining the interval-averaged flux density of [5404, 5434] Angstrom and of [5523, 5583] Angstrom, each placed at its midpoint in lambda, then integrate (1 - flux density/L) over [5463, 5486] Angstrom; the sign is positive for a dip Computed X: 0.4 Angstrom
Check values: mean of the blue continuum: 144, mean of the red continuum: 144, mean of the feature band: 142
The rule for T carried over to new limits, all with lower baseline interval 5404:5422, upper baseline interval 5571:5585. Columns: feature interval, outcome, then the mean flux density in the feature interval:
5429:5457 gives -0.78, 149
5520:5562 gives -0.91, 145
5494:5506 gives -0.40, 148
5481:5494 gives 0.07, 143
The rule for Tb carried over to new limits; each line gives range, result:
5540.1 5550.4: 142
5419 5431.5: 149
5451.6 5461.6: 147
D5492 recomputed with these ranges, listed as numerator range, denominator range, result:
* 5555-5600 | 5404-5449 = 0.94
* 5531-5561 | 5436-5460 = 0.96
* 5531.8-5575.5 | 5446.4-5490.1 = 1.02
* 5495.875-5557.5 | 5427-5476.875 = 0.99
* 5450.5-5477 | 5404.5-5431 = 0.99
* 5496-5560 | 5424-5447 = 0.97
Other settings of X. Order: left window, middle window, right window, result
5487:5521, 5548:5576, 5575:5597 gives -1.75 Angstrom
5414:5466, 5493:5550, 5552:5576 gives 0.78 Angstrom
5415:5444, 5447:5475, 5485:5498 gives 0.94 Angstrom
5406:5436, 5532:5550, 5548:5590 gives -0.01 Angstrom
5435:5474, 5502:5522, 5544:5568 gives 0.29 Angstrom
